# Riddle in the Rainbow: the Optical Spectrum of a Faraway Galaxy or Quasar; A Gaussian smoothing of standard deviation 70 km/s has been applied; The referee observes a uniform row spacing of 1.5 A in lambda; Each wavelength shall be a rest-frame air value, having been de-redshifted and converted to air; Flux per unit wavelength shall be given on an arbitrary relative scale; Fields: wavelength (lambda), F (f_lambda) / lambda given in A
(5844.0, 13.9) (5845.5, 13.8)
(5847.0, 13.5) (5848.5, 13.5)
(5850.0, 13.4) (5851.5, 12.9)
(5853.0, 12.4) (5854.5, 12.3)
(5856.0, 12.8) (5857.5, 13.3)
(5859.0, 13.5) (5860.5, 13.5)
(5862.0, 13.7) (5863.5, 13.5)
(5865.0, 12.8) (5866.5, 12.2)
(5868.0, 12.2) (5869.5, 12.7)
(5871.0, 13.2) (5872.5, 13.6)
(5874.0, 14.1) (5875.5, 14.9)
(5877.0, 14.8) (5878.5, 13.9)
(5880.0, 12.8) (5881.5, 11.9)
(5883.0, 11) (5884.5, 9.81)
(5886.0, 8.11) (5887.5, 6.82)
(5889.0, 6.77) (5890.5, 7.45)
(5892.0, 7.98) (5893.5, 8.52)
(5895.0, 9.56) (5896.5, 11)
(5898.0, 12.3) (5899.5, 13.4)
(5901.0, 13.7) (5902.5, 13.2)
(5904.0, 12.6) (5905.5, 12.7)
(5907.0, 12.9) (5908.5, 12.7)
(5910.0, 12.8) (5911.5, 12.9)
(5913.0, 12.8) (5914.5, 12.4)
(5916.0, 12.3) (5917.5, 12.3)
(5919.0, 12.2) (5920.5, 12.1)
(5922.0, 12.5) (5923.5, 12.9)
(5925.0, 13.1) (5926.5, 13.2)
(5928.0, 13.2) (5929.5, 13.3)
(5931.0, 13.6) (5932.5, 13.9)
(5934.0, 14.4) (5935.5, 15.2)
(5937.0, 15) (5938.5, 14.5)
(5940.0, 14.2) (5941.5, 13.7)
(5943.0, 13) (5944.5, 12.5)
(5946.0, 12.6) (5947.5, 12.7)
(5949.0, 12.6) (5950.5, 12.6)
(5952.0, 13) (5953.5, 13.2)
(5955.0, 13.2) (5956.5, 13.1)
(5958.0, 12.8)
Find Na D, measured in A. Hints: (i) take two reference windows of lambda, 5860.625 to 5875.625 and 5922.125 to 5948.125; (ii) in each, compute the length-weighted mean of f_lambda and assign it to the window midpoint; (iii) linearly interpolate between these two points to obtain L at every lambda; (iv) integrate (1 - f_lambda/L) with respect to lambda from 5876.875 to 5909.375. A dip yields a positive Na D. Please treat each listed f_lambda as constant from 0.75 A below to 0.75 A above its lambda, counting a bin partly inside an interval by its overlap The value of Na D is 5.7 A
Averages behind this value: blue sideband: 13.2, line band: 11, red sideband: 13.6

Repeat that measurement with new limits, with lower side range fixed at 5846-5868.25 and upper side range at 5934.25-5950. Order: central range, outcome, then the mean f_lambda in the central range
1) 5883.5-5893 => 3.82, 7.93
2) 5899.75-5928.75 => 1.41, 12.8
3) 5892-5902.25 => 1.59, 11.2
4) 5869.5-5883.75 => -0.15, 13.3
